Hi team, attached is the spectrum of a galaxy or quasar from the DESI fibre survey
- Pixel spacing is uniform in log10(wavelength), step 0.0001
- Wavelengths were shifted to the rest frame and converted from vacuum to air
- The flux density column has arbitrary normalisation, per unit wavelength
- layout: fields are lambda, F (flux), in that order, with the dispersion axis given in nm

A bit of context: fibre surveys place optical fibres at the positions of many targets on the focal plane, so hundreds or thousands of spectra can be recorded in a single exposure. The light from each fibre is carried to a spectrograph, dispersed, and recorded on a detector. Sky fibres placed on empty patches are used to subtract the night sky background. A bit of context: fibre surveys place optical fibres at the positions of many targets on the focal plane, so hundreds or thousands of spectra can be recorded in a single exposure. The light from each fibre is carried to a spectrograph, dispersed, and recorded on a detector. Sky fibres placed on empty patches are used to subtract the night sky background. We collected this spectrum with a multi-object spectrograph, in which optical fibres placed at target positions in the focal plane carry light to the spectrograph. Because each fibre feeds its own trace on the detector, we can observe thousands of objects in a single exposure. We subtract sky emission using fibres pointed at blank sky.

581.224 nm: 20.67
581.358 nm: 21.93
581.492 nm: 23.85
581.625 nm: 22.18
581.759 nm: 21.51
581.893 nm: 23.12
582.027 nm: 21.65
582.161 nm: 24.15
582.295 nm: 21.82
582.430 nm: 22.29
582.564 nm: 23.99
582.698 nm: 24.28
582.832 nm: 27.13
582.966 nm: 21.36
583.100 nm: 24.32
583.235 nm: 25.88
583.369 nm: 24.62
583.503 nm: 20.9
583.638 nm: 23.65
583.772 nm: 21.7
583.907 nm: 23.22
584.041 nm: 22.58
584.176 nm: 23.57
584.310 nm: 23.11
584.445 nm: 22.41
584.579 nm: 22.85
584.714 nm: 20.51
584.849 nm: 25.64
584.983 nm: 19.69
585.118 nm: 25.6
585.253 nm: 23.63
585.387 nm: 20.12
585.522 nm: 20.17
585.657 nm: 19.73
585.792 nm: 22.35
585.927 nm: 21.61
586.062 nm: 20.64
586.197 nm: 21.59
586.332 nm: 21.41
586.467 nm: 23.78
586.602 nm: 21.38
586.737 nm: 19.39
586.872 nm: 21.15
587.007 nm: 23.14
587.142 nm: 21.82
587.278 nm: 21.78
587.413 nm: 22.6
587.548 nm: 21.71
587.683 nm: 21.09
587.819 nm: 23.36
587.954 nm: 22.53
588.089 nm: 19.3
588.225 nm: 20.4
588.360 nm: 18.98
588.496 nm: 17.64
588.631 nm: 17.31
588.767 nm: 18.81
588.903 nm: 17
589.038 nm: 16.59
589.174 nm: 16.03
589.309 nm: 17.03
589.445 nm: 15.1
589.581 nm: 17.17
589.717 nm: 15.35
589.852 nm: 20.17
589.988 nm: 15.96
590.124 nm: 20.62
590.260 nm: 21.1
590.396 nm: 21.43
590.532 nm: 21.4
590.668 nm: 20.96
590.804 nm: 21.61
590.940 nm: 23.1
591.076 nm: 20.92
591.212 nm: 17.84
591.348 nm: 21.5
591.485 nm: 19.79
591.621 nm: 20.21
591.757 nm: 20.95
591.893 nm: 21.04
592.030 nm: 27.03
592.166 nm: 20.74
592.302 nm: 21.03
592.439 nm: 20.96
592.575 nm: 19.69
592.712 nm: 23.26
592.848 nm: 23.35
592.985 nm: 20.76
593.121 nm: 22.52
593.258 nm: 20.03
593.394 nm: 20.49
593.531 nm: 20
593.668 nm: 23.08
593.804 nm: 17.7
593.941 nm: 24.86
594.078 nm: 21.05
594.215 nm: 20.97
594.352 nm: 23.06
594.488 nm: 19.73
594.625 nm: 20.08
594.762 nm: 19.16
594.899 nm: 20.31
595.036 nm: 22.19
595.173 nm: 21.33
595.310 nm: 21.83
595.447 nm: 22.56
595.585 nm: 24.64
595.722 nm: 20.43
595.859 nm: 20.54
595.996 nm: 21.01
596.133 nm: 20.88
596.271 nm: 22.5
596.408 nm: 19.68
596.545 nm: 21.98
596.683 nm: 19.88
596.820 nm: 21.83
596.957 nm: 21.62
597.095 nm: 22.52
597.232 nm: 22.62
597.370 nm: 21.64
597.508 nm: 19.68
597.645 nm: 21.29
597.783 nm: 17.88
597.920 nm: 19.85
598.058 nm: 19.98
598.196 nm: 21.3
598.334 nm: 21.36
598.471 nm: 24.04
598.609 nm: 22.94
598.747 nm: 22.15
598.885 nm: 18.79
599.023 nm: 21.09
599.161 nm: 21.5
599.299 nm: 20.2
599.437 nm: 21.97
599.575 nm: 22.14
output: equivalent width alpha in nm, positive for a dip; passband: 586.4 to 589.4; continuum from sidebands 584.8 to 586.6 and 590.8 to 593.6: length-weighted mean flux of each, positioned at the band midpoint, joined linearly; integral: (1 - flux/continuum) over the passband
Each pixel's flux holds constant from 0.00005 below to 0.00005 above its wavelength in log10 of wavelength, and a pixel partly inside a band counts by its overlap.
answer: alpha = 0.23 nm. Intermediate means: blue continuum 21.9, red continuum 21.3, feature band 20.1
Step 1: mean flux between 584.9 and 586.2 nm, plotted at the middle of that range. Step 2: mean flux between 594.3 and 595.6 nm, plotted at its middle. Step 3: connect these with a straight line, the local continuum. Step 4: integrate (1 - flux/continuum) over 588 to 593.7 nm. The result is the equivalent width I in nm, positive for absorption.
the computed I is 0.39 nm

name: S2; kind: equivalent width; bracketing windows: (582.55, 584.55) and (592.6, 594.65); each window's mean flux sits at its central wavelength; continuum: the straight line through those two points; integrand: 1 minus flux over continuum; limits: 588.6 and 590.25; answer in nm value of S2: 0.36 nm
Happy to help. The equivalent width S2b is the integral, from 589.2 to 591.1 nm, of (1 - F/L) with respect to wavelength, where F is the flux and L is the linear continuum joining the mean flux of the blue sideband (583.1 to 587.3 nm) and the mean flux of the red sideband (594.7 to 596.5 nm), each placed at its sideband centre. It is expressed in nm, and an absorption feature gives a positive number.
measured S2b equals 0.22 nm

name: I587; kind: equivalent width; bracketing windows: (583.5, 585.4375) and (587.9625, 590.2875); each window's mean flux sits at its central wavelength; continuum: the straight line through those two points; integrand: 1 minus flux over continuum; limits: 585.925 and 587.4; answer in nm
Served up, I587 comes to -0.086 nm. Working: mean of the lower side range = 22.7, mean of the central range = 21.6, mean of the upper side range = 18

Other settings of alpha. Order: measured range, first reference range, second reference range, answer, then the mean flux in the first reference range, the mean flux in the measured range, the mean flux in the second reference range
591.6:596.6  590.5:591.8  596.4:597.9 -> -0.121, 20.8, 21.4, 21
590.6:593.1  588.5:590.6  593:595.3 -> -0.235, 18.1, 21.4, 21.1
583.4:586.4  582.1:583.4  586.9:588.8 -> 0.063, 24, 22.1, 20.8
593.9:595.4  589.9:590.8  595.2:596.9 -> -0.006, 20.3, 21.3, 21.5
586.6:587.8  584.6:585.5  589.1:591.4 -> -0.031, 22.4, 21.6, 19.2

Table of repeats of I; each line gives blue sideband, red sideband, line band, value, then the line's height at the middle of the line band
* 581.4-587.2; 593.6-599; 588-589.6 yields 0.32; 22.1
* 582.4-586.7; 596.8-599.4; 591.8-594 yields 0.01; 21.7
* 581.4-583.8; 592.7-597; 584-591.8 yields 0.64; 22.4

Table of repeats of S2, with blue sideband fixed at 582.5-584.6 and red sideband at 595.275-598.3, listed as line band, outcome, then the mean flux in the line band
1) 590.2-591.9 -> 0.10 nm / 20.9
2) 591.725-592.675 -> 0.01 nm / 21.7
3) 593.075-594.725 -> 0.05 nm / 21.1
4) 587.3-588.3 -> 0.05 nm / 21.6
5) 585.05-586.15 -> 0.07 nm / 21.7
